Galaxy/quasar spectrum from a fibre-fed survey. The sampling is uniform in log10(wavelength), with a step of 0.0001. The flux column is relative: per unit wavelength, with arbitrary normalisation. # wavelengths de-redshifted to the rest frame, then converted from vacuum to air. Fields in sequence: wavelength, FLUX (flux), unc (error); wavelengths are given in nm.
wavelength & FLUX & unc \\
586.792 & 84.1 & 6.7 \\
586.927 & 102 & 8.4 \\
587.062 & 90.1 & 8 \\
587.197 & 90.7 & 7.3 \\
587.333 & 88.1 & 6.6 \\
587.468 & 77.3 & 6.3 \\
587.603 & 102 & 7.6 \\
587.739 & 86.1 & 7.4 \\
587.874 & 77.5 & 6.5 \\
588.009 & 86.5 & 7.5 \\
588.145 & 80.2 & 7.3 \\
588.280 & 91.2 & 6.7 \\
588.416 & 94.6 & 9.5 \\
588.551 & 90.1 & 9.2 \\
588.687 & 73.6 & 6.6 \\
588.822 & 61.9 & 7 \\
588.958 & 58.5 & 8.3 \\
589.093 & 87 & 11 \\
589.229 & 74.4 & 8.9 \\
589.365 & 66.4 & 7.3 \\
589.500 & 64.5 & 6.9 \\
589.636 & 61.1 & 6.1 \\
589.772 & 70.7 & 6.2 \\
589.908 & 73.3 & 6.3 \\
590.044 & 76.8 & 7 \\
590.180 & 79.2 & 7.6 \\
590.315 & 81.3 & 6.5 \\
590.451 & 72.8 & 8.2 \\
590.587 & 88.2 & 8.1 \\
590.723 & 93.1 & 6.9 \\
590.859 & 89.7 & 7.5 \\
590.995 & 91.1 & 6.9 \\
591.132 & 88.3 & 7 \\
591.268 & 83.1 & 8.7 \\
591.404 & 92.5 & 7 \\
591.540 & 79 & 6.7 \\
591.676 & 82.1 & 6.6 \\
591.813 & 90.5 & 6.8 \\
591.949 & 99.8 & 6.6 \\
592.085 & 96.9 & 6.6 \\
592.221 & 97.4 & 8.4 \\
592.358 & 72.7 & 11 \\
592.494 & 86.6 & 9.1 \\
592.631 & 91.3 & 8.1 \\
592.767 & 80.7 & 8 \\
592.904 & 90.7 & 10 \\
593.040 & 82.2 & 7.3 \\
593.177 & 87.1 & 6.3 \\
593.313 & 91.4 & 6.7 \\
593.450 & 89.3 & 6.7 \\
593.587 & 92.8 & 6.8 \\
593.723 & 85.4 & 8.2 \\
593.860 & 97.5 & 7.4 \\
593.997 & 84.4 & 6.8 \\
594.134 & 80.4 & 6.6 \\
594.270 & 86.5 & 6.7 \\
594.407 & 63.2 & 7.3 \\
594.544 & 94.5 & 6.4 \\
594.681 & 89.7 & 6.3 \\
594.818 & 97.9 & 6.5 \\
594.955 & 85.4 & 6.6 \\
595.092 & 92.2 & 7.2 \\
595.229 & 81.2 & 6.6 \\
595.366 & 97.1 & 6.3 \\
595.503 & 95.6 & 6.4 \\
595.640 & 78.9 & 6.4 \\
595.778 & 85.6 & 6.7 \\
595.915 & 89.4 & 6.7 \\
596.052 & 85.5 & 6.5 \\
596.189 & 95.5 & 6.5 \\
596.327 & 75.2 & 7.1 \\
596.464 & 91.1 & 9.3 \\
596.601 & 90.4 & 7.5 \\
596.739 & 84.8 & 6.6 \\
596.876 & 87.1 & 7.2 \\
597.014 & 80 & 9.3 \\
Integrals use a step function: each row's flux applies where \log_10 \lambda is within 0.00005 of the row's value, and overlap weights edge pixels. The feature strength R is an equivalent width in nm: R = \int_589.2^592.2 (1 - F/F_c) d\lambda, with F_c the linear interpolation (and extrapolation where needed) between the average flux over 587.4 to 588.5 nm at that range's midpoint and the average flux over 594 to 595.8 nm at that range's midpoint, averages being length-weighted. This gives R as 0.17 nm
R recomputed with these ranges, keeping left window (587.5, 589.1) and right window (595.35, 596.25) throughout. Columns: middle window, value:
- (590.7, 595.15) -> -0.078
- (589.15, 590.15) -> 0.159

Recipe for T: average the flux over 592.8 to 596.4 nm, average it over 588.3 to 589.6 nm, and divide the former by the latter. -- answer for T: 1.17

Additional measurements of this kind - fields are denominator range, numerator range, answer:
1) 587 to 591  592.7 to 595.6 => 1.09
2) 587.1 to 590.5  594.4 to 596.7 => 1.12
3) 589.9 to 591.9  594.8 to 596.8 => 1.04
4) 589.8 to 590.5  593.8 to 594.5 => 1.08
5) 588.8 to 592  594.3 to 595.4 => 1.10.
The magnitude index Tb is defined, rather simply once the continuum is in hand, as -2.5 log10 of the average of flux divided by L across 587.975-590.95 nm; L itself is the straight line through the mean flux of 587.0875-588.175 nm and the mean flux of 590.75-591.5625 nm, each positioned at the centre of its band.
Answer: 0.12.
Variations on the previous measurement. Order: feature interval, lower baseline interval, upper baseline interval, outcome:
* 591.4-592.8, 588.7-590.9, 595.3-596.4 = -0.109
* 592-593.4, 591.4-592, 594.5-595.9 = 0.008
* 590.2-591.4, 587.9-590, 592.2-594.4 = -0.076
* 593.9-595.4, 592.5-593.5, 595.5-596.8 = 0.006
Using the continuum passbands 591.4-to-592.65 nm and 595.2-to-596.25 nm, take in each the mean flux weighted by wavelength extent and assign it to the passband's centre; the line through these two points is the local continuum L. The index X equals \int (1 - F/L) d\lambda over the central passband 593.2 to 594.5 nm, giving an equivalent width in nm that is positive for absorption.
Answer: 0.04 nm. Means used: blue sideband 88.6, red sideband 88.8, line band 85.9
